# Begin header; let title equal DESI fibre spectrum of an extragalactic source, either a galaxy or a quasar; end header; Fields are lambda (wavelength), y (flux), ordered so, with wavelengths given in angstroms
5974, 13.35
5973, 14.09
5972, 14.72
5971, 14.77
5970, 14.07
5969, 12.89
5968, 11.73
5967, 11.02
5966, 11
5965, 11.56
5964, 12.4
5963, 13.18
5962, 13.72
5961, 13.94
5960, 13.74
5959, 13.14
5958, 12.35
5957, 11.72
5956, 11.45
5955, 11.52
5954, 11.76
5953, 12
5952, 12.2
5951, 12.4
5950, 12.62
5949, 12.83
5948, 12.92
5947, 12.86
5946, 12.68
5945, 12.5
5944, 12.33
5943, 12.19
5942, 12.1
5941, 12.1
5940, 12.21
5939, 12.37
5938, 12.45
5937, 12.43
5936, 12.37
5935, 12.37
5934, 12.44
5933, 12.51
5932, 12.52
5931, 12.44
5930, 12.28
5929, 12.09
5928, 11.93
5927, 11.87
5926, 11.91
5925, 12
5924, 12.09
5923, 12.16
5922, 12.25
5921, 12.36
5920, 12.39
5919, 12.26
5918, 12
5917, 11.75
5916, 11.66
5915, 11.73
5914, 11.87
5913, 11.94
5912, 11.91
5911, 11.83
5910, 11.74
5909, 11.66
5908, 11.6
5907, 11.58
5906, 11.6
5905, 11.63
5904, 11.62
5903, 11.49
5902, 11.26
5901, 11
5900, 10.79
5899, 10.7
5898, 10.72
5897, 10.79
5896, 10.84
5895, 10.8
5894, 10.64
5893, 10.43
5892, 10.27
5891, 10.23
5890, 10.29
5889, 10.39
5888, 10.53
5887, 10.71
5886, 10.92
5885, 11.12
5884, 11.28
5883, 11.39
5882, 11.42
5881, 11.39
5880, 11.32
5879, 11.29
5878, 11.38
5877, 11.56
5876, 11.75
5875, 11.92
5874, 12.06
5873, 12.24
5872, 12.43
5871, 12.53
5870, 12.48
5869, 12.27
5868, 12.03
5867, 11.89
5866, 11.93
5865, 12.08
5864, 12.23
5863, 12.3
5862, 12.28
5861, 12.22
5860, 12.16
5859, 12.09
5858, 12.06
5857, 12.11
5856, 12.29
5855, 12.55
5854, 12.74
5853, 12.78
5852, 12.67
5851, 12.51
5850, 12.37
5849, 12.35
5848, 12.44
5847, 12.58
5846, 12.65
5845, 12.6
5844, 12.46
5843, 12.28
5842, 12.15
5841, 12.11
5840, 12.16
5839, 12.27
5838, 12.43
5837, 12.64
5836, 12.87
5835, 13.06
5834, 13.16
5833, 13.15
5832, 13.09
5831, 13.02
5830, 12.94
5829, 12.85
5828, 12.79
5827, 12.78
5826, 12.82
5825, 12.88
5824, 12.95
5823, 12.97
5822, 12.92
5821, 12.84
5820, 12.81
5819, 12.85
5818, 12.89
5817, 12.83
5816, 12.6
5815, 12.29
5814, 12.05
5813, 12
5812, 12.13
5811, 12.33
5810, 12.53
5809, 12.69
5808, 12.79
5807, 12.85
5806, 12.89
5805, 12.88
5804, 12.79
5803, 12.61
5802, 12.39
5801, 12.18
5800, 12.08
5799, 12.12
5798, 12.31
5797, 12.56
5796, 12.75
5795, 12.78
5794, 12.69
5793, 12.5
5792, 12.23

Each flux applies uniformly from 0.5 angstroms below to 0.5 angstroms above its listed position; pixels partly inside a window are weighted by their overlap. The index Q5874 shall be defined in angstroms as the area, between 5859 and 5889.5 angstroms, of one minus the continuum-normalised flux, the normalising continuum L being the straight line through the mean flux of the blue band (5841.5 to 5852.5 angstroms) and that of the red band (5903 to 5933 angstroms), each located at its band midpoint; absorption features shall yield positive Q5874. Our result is 1.4 angstroms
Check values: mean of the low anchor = 12.5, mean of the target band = 11.7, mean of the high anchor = 12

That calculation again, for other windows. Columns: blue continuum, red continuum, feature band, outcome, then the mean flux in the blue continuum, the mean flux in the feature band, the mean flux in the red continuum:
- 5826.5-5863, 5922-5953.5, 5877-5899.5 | 2.8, 12.5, 10.9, 12.3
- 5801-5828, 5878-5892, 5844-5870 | -1.6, 12.7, 12.3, 10.9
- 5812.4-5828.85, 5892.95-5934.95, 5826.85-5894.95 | 1.5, 12.7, 12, 11.7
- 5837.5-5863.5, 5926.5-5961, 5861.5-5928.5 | 4.4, 12.4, 11.6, 12.4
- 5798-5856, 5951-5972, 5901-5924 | 1.4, 12.6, 11.8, 12.6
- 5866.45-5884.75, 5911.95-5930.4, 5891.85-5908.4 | 1.2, 11.8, 11.1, 12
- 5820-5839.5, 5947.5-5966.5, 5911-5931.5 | 0.9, 12.9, 12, 12.4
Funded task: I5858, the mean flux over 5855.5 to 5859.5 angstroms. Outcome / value 12.1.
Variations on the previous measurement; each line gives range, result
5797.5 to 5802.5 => 12.2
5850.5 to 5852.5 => 12.6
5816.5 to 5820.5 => 12.8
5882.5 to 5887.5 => 11.1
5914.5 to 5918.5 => 11.8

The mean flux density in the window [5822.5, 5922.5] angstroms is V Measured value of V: 11.9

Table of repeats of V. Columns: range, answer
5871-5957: 11.7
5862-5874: 12.2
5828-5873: 12.5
